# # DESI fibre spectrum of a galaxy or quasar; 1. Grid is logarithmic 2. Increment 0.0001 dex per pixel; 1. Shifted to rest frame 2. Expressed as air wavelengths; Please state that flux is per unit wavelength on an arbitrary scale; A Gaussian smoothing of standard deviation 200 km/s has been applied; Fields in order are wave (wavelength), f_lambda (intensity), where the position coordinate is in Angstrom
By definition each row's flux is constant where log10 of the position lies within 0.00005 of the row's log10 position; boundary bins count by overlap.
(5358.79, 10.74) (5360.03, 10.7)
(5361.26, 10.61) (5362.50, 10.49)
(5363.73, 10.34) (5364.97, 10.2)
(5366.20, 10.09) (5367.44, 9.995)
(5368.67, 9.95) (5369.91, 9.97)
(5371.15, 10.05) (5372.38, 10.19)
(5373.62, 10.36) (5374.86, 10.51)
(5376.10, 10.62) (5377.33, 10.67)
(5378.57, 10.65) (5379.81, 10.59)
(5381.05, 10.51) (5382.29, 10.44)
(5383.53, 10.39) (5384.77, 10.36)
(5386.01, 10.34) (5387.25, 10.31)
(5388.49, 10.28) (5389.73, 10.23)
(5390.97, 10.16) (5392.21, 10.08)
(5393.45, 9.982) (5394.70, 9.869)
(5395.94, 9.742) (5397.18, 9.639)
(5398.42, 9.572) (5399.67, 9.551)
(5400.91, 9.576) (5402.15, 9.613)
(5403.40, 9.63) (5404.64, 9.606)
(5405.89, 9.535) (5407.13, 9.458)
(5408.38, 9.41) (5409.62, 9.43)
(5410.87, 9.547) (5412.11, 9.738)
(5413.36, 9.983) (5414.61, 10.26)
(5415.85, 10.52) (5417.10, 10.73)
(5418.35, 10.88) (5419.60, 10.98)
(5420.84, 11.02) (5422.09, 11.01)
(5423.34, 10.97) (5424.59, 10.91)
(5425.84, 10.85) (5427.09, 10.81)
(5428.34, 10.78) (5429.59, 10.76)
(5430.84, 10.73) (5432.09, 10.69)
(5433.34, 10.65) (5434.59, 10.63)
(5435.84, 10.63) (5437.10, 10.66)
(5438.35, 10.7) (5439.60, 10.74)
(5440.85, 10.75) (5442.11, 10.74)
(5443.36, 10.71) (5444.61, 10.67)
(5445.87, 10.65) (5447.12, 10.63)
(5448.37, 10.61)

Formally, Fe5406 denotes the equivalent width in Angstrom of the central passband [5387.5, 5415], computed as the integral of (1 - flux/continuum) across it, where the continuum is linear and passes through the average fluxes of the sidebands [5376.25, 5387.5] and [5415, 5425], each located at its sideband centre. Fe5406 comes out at 2.3 Angstrom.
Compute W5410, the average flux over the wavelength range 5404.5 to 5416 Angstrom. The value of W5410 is 9.72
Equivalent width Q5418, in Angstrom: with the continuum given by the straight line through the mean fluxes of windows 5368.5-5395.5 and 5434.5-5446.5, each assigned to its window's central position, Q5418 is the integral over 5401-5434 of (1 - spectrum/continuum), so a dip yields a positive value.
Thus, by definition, 0.69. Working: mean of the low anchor 10.3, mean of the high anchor 10.7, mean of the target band 10.3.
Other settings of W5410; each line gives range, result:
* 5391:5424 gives 10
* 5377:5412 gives 9.96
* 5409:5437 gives 10.6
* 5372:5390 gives 10.4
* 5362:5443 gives 10.3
